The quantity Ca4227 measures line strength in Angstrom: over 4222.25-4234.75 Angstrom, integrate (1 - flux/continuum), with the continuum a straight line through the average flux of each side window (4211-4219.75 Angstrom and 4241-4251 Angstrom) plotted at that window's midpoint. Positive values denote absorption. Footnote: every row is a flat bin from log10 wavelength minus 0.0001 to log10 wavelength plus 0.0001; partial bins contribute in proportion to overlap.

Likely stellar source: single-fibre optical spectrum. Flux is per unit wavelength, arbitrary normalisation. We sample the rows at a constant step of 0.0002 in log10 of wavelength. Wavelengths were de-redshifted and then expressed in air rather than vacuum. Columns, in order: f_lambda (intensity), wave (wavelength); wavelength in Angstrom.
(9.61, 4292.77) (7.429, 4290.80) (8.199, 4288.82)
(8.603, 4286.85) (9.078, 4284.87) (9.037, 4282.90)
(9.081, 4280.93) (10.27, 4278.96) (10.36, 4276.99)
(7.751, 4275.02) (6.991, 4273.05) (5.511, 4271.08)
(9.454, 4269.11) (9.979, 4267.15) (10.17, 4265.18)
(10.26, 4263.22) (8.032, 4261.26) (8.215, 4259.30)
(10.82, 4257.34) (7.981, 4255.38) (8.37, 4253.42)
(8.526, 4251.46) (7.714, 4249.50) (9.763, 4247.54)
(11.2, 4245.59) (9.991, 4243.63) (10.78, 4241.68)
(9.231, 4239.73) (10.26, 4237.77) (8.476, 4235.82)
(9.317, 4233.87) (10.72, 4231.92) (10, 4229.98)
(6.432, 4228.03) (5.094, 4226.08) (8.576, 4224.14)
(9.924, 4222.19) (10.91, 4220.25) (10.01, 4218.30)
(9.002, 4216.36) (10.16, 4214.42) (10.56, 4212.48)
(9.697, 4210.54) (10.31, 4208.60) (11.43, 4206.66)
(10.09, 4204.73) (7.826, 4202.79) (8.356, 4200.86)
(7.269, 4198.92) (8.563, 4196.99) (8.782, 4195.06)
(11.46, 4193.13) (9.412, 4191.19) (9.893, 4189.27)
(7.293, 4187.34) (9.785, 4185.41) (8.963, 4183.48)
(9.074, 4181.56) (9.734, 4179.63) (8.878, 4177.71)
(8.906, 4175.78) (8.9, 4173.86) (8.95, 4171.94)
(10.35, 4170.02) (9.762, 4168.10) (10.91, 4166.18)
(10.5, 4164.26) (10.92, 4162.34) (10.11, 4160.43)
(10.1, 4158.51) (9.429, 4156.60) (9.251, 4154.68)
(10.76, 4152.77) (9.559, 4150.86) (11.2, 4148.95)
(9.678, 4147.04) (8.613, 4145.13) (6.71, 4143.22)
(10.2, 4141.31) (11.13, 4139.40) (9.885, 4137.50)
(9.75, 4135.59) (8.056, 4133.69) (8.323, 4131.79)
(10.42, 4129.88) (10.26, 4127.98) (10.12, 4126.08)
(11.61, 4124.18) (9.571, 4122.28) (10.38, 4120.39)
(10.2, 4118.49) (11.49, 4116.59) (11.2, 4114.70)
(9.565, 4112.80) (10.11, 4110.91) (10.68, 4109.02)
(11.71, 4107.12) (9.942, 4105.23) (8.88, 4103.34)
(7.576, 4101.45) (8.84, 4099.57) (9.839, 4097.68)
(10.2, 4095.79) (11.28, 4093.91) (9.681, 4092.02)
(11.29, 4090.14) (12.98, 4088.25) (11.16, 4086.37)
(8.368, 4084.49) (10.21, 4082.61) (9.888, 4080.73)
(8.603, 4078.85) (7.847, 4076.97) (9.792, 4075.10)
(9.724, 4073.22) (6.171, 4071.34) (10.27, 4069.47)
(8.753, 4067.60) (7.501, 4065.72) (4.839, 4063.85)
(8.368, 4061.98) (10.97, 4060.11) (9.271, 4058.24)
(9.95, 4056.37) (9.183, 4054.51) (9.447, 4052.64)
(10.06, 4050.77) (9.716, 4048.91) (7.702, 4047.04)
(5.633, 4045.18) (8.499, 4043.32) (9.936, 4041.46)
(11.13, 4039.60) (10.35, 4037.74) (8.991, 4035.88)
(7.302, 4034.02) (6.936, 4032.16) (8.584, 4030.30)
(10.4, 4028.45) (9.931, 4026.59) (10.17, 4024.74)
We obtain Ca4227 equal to 1.80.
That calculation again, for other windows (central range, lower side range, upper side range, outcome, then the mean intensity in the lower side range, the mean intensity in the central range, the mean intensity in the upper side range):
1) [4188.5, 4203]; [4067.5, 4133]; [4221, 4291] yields 0.5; 9.92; 8.99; 8.96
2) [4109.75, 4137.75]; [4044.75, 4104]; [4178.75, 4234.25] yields -2.5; 9.22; 10.1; 9.26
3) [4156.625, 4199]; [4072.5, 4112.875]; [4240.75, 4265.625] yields 0.5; 9.93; 9.52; 9.35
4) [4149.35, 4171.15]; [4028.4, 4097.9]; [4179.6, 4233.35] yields -2.2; 9.21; 10.2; 9.25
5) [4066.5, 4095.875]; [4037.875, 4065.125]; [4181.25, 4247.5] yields -2.4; 8.93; 9.74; 9.39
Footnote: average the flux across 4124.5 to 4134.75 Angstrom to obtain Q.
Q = 9.57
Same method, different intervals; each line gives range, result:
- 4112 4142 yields 10.1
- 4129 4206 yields 9.45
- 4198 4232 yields 9.21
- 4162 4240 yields 9.37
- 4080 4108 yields 10.1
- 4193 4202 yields 8.63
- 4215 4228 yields 8.77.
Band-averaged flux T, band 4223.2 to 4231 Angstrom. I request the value 7.55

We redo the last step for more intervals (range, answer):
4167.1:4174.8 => 9.5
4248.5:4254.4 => 8.2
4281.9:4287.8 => 8.91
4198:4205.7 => 8.4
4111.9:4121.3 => 10.6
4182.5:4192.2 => 9.08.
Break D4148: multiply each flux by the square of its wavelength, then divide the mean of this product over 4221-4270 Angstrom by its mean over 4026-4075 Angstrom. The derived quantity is 1.1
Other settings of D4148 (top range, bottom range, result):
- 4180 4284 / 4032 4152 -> 1.03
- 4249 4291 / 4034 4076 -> 1.09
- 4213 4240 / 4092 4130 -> 0.95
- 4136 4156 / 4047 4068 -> 1.14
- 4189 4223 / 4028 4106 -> 1.12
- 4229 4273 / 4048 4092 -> 1.08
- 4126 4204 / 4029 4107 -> 1.08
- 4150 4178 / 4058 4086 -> 1.18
